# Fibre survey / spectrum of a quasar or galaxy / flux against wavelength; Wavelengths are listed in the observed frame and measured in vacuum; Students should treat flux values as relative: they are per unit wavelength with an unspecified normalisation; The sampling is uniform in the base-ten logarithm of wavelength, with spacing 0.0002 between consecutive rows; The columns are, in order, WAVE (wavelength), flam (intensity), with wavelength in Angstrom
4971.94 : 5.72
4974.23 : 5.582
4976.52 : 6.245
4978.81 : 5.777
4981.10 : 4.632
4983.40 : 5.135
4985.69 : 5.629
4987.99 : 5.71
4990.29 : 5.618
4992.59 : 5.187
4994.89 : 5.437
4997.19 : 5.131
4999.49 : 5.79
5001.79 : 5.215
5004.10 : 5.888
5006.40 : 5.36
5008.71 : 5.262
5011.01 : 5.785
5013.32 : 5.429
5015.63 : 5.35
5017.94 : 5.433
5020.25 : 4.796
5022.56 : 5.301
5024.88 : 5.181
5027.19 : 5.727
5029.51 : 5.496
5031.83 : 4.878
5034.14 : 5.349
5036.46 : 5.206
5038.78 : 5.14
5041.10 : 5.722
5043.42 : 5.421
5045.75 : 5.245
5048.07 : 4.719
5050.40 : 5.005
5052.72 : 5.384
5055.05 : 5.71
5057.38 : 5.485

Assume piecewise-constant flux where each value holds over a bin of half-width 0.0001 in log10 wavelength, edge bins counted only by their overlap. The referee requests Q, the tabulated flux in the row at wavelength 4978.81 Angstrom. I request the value 5.777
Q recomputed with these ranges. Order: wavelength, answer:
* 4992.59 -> 5.187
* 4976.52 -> 6.245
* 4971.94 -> 5.72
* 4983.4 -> 5.135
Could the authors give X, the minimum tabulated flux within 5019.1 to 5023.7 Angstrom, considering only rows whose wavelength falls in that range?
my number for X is 4.796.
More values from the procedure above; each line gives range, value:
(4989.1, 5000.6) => 5.131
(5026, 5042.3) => 4.878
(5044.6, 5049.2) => 4.719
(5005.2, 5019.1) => 5.262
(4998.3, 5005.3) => 5.215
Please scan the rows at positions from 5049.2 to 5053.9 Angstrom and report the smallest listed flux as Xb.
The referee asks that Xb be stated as 5.005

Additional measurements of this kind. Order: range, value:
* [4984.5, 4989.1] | 5.629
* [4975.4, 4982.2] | 4.632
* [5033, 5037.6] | 5.206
